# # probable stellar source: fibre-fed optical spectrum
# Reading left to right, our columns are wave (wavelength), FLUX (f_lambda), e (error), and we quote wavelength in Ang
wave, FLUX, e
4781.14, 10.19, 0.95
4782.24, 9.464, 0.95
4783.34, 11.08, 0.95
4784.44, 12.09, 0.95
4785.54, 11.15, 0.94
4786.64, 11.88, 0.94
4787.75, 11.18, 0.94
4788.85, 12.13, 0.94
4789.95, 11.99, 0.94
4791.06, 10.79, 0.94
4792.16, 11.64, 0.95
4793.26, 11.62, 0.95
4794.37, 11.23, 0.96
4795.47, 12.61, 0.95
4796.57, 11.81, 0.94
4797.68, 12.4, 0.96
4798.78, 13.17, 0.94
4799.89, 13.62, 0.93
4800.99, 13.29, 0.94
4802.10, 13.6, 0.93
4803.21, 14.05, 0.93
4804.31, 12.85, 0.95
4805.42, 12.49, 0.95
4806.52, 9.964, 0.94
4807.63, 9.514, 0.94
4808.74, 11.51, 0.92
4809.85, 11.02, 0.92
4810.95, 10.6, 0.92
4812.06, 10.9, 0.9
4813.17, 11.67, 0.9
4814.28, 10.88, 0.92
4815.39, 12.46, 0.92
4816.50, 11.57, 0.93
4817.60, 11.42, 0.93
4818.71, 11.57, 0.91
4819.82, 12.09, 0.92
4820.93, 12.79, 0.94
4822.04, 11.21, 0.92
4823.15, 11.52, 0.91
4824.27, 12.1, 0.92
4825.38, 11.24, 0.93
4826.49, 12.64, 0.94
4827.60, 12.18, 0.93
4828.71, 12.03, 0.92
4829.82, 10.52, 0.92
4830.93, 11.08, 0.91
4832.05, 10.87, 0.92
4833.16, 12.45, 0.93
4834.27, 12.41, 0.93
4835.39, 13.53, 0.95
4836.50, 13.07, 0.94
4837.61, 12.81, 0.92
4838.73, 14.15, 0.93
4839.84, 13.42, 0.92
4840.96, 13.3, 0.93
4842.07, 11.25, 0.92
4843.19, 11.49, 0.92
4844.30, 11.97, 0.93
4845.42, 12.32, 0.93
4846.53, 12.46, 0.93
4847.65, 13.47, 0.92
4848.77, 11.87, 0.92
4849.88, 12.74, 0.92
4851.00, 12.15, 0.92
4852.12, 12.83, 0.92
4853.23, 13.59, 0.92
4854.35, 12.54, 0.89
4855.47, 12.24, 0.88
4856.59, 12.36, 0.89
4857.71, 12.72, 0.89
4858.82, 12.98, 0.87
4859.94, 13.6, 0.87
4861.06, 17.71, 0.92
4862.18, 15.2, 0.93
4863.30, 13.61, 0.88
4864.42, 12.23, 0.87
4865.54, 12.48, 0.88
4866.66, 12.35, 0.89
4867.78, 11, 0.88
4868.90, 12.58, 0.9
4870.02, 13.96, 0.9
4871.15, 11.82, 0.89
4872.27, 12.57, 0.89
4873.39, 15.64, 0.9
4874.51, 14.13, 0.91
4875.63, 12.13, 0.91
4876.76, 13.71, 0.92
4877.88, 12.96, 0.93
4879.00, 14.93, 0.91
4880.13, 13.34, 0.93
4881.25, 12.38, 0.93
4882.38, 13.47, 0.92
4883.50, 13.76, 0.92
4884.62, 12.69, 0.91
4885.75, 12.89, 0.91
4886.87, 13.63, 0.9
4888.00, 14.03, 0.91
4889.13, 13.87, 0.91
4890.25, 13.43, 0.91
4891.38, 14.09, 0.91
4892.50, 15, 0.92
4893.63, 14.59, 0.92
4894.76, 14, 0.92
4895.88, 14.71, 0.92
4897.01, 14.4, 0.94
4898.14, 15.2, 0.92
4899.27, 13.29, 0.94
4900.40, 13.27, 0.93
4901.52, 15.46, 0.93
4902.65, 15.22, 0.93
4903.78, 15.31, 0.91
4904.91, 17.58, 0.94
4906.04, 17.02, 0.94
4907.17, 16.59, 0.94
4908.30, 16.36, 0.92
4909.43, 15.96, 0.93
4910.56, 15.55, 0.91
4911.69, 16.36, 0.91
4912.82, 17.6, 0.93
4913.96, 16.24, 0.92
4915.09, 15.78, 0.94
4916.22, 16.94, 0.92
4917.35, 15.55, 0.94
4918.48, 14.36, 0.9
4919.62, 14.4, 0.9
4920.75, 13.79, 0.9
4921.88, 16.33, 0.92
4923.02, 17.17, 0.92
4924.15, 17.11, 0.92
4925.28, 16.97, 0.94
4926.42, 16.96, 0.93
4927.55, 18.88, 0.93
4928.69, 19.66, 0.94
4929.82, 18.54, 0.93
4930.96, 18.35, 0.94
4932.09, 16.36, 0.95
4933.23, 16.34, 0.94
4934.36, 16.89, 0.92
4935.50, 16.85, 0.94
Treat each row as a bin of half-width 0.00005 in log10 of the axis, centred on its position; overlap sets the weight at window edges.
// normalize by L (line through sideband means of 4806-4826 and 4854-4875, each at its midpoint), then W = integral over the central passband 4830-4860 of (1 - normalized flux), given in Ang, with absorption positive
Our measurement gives -0.1 Ang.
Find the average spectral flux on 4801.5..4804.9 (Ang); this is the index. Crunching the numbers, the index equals 13.5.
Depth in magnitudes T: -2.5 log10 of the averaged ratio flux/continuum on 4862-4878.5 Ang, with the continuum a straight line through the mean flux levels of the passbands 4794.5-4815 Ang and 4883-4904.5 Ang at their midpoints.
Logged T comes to 0.04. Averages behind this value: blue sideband 12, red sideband 14.2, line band 13.1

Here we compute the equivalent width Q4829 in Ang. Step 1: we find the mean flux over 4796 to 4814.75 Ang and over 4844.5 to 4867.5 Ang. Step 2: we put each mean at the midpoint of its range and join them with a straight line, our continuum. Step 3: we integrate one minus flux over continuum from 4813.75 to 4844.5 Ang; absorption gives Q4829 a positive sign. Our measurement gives 1.0 Ang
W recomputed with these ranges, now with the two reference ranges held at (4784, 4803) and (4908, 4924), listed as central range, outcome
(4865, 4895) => 2.90 Ang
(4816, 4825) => 0.84 Ang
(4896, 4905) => 0.36 Ang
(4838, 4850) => 0.98 Ang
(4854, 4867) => 0.77 Ang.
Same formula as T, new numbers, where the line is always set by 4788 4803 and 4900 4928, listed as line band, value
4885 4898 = 0.10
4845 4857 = 0.12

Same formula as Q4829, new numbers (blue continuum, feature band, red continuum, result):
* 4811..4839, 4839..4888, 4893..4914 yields 2.2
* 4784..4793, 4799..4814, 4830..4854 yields 0.0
